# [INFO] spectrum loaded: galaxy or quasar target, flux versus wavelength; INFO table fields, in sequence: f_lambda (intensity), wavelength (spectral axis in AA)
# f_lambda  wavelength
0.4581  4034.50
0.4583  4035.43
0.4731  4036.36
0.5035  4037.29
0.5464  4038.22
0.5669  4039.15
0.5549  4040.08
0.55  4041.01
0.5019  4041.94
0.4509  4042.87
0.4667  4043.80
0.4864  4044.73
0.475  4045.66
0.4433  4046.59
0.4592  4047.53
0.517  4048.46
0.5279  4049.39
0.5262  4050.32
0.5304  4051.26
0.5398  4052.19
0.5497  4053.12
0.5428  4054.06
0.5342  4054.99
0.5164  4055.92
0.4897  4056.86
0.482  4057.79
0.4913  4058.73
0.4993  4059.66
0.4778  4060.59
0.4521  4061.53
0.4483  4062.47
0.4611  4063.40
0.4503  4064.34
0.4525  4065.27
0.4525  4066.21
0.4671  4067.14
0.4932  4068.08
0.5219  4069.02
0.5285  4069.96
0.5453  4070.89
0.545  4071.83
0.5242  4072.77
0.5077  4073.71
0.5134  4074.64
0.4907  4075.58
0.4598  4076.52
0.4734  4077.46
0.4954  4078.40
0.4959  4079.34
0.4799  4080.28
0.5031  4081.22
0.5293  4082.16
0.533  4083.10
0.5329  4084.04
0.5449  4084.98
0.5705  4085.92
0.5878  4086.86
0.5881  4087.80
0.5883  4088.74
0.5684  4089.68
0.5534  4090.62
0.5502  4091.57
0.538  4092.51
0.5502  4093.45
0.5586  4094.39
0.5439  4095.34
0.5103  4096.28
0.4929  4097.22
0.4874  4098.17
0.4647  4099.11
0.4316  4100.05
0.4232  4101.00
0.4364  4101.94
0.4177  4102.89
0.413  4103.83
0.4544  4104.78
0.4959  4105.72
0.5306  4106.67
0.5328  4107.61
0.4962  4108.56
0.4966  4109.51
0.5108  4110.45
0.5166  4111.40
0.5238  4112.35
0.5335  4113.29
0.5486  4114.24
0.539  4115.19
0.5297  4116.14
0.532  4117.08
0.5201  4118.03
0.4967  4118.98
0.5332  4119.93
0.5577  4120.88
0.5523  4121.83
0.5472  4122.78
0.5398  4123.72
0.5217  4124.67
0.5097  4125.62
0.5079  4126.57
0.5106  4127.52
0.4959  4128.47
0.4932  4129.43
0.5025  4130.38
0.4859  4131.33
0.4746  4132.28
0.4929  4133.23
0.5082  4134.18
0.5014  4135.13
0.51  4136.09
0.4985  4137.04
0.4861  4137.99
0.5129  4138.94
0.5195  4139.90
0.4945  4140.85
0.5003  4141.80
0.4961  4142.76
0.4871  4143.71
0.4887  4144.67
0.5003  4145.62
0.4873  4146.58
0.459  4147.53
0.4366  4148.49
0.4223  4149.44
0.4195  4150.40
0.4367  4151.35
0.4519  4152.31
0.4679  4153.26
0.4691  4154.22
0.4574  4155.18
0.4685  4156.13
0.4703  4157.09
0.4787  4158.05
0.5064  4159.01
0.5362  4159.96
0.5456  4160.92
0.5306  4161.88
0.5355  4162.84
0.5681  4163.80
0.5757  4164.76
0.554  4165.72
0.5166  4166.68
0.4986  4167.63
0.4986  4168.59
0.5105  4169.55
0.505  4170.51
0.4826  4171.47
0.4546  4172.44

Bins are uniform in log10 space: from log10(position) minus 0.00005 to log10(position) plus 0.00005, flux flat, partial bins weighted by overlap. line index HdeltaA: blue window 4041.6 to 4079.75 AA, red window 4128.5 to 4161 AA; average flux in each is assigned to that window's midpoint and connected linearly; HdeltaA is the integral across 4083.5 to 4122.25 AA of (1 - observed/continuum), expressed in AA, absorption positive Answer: -2.3 AA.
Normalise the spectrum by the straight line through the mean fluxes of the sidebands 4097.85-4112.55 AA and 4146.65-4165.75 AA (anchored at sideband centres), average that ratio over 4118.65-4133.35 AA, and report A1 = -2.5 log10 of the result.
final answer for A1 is -0.07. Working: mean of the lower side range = 0.476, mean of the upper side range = 0.488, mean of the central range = 0.515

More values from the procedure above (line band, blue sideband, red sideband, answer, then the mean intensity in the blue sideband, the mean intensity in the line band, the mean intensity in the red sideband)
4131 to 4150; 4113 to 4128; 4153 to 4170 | 0.071 mag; 0.53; 0.488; 0.511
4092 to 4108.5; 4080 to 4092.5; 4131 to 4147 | 0.102 mag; 0.549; 0.488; 0.497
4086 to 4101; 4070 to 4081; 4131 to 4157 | -0.072 mag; 0.504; 0.532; 0.479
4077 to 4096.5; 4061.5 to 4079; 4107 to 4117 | -0.074 mag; 0.489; 0.538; 0.523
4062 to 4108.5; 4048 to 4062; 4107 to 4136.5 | 0.020 mag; 0.512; 0.505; 0.517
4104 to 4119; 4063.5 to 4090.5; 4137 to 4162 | -0.032 mag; 0.516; 0.514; 0.482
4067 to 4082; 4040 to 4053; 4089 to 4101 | 0.016 mag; 0.502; 0.504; 0.518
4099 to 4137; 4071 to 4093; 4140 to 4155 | -0.015 mag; 0.53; 0.503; 0.469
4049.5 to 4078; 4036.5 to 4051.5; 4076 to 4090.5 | 0.040 mag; 0.505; 0.499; 0.531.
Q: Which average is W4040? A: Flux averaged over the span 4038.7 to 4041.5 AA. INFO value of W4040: 0.557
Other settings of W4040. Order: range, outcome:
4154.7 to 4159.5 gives 0.477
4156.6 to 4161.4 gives 0.507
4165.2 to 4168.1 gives 0.525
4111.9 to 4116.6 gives 0.535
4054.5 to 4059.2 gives 0.503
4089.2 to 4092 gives 0.557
